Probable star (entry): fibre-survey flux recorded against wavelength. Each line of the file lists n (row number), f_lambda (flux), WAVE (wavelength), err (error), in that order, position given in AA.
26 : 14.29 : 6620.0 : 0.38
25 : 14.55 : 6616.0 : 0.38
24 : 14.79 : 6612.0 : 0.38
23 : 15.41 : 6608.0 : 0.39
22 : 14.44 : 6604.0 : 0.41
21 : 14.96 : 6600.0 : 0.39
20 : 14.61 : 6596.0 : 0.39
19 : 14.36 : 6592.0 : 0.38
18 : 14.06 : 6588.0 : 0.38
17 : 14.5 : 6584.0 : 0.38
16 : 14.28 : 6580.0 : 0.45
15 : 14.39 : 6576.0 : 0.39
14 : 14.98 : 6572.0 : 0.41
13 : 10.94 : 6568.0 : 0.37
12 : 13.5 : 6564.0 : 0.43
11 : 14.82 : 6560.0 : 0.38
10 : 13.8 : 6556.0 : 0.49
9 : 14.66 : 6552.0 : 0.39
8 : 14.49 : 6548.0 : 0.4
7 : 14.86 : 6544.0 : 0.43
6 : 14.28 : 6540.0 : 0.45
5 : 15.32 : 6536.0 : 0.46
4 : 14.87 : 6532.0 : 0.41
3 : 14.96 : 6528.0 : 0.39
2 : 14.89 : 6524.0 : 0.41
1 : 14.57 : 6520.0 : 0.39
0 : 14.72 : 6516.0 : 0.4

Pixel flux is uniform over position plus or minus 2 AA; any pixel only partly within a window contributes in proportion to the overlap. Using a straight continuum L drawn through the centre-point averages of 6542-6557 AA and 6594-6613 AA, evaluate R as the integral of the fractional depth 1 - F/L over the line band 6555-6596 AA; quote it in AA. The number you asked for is 1.9 AA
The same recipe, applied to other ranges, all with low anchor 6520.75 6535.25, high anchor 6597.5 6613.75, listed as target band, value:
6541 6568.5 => 1.6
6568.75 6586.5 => 0.7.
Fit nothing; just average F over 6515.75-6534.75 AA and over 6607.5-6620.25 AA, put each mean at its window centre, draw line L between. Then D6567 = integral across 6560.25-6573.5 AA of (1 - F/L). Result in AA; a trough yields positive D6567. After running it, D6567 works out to 1.3 AA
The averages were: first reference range 14.8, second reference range 14.7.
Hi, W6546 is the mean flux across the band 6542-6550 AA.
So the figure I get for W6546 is 14.7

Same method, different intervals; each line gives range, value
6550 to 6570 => 13.5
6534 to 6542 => 14.8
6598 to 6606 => 14.7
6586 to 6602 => 14.5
